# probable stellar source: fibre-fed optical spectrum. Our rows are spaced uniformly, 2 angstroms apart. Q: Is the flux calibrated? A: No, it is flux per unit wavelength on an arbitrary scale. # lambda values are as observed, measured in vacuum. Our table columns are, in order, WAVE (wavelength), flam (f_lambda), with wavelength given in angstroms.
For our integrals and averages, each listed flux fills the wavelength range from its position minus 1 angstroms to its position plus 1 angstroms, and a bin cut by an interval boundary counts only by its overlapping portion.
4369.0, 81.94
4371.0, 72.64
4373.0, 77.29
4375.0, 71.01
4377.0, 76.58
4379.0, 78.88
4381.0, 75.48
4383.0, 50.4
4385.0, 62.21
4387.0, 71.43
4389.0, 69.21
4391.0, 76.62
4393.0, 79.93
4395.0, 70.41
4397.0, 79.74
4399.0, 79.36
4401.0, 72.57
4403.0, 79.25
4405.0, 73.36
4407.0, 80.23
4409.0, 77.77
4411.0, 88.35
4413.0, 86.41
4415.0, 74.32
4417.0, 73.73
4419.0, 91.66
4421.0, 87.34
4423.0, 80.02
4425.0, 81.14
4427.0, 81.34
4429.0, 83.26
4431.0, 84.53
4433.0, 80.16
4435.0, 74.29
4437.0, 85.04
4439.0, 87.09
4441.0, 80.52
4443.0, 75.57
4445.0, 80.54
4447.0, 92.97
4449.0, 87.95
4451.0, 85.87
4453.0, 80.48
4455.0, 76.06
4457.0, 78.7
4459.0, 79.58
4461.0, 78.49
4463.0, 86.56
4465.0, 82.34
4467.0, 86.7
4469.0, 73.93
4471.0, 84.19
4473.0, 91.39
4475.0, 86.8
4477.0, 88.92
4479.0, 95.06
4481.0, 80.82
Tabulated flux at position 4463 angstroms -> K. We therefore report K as 86.56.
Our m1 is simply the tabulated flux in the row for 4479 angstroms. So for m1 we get 95.06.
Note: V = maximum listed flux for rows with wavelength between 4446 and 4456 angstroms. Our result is 92.97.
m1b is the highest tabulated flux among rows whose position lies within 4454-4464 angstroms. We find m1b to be 86.56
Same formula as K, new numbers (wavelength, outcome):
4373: 77.29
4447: 92.97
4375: 71.01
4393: 79.93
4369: 81.94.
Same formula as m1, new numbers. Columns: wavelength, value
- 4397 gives 79.74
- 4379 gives 78.88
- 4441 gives 80.52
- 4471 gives 84.19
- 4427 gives 81.34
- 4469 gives 73.93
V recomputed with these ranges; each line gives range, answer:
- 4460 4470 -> 86.7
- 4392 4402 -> 79.93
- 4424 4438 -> 85.04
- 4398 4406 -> 79.36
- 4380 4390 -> 75.48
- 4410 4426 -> 91.66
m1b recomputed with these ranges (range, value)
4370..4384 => 78.88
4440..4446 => 80.54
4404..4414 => 88.35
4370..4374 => 77.29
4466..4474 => 91.39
